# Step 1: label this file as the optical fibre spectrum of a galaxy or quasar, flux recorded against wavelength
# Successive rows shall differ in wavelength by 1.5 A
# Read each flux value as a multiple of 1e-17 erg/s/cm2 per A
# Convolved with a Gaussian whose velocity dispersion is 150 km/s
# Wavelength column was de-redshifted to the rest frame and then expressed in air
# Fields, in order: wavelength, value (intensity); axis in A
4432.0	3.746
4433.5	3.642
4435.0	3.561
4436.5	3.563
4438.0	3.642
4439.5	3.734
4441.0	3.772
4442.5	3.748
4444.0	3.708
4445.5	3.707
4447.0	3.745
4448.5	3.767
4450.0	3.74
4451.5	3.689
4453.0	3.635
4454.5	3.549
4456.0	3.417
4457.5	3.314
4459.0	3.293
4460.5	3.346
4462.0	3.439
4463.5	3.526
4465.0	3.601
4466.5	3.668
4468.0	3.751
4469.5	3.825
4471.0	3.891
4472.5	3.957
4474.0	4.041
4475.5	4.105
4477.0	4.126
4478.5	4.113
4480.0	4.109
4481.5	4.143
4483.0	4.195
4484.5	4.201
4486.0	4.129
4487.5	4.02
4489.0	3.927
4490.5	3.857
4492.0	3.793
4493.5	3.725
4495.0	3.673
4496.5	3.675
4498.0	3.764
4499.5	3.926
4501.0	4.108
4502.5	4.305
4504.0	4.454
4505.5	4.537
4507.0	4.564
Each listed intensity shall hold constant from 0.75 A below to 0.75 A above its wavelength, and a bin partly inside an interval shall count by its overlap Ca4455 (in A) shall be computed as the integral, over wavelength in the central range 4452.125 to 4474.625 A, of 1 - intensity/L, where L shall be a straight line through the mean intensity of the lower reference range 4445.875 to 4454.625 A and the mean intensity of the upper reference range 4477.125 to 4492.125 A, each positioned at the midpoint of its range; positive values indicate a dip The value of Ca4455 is 1.3 A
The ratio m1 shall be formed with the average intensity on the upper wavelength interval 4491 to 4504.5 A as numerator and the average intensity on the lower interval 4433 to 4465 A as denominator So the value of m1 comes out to 1.1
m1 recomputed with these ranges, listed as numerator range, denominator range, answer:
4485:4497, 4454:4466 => 1.12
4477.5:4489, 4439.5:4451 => 1.10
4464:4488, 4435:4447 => 1.08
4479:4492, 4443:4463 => 1.14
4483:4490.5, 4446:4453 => 1.09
